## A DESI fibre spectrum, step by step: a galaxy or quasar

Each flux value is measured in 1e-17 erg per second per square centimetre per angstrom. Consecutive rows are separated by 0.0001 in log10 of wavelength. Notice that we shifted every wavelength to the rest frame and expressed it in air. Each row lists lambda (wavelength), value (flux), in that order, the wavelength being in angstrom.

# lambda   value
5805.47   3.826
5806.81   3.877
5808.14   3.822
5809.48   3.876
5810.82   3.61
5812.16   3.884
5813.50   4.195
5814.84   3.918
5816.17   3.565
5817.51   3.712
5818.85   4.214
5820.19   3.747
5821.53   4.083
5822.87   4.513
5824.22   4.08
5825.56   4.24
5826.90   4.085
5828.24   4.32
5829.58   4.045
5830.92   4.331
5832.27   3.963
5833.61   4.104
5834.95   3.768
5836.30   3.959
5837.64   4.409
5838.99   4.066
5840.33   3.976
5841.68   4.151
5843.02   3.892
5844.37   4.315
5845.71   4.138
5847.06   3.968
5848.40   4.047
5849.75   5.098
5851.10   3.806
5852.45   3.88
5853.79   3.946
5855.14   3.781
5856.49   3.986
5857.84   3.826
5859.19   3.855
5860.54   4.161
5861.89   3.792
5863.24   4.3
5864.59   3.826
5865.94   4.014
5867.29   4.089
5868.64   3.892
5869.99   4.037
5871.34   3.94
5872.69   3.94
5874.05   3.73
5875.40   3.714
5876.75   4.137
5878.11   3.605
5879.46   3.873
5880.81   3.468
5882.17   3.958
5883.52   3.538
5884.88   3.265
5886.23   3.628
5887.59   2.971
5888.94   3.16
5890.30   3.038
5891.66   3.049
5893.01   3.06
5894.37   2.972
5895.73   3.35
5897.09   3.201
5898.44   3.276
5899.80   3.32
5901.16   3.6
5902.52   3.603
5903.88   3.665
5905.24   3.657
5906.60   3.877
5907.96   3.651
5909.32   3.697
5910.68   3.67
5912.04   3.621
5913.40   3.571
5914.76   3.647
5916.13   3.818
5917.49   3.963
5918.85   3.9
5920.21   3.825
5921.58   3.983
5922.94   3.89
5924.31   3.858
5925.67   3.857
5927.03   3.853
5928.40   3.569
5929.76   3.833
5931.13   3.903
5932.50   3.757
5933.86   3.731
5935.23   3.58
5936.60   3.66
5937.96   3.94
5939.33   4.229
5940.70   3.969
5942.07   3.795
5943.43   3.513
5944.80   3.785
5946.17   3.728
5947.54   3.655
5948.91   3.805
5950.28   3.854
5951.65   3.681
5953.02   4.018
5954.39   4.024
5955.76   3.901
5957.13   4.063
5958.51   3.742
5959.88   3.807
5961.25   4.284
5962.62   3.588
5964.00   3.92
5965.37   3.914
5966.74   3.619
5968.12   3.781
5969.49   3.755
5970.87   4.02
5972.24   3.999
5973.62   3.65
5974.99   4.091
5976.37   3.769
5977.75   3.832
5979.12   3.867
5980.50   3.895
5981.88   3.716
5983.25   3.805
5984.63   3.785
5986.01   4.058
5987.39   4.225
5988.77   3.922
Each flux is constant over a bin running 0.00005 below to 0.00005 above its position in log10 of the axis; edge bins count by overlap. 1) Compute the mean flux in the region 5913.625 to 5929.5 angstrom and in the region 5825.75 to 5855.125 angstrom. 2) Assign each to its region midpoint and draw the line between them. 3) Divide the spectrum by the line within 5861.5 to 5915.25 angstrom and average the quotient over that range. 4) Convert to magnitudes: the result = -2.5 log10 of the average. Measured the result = 0.10 mag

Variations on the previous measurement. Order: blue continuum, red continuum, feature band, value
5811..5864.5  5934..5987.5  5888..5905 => 0.20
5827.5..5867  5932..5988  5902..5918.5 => 0.07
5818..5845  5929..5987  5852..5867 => 0.03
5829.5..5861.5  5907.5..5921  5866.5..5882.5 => 0.02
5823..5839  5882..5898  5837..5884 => -0.08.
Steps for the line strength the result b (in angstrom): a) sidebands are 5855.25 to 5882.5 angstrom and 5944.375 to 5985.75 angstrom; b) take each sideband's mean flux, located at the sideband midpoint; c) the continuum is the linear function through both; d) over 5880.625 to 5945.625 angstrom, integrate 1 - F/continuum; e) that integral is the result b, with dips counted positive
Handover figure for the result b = 4.29 angstrom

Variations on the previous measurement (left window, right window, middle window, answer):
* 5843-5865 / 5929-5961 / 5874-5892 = 2.1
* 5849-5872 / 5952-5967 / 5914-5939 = 0.8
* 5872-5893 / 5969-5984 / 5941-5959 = -0.3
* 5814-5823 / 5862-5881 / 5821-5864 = -1.8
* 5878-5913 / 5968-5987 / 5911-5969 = -2.3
